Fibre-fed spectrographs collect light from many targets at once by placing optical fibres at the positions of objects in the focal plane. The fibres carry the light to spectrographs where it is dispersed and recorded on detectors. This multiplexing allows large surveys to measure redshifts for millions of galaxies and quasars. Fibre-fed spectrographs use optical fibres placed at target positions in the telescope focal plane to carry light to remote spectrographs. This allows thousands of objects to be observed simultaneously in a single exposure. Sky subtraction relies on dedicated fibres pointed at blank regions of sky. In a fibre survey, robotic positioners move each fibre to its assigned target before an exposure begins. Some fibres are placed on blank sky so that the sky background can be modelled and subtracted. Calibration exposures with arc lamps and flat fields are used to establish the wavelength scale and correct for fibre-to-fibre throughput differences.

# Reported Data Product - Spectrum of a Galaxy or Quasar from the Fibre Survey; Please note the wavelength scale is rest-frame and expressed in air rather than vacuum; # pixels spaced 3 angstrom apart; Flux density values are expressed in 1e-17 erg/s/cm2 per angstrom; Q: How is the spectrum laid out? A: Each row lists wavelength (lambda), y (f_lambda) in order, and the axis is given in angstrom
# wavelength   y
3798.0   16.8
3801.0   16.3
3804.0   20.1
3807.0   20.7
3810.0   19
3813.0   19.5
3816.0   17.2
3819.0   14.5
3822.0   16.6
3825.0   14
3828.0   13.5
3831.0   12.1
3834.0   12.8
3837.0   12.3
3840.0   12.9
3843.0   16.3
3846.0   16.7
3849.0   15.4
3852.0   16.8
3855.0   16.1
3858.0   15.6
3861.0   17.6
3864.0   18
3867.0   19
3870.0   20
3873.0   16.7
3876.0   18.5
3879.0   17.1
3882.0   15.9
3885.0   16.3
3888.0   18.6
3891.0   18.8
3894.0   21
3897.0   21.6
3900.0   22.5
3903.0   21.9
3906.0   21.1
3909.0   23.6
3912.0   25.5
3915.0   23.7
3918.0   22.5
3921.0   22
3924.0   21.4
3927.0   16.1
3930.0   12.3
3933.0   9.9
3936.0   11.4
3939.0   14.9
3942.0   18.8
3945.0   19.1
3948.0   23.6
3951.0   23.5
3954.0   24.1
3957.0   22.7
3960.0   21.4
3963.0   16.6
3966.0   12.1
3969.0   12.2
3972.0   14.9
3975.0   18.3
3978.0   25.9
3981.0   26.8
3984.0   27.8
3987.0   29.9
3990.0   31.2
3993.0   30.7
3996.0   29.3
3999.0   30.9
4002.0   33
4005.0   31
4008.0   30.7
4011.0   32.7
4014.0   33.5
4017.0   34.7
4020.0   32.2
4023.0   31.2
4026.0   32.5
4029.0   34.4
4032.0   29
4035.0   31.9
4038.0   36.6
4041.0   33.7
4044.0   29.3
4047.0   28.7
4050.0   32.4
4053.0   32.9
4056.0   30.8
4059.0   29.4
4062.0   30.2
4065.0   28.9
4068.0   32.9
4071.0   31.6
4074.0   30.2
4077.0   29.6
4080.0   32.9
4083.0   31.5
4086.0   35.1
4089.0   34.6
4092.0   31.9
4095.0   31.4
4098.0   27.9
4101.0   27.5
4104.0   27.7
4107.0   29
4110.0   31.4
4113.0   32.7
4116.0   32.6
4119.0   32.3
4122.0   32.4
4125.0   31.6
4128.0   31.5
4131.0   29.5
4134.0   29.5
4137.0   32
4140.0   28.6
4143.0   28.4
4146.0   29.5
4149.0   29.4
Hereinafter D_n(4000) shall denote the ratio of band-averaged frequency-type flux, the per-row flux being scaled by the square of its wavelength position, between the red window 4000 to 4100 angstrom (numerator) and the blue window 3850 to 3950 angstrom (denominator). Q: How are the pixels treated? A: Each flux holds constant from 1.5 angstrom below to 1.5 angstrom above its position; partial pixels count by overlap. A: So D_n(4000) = 1.83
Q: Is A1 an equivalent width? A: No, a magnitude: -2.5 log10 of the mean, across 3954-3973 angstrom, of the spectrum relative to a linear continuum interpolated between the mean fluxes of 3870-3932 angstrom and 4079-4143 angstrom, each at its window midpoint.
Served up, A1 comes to 0.313 mag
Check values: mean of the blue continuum 19.8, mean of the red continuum 31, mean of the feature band 17.3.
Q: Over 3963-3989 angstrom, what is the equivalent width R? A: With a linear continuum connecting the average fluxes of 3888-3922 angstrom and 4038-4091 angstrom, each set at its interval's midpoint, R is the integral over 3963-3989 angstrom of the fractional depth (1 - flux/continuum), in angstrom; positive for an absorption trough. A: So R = 5.4 angstrom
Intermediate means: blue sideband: 22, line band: 20.9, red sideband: 31.6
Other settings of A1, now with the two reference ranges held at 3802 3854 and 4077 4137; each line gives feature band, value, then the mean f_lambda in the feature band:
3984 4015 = -0.22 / 31.1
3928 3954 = 0.28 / 17.1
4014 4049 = -0.19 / 32.3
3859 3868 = -0.01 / 18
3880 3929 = -0.03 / 20.7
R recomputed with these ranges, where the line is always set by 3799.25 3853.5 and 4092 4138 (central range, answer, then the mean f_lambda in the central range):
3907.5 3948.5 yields 4.3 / 18.8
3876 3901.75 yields 0.2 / 19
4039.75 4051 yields -1.6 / 30.9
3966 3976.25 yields 3.8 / 14.6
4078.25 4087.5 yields -1.3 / 33.1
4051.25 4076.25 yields -2.5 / 30.8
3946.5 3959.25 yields -0.6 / 23.4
